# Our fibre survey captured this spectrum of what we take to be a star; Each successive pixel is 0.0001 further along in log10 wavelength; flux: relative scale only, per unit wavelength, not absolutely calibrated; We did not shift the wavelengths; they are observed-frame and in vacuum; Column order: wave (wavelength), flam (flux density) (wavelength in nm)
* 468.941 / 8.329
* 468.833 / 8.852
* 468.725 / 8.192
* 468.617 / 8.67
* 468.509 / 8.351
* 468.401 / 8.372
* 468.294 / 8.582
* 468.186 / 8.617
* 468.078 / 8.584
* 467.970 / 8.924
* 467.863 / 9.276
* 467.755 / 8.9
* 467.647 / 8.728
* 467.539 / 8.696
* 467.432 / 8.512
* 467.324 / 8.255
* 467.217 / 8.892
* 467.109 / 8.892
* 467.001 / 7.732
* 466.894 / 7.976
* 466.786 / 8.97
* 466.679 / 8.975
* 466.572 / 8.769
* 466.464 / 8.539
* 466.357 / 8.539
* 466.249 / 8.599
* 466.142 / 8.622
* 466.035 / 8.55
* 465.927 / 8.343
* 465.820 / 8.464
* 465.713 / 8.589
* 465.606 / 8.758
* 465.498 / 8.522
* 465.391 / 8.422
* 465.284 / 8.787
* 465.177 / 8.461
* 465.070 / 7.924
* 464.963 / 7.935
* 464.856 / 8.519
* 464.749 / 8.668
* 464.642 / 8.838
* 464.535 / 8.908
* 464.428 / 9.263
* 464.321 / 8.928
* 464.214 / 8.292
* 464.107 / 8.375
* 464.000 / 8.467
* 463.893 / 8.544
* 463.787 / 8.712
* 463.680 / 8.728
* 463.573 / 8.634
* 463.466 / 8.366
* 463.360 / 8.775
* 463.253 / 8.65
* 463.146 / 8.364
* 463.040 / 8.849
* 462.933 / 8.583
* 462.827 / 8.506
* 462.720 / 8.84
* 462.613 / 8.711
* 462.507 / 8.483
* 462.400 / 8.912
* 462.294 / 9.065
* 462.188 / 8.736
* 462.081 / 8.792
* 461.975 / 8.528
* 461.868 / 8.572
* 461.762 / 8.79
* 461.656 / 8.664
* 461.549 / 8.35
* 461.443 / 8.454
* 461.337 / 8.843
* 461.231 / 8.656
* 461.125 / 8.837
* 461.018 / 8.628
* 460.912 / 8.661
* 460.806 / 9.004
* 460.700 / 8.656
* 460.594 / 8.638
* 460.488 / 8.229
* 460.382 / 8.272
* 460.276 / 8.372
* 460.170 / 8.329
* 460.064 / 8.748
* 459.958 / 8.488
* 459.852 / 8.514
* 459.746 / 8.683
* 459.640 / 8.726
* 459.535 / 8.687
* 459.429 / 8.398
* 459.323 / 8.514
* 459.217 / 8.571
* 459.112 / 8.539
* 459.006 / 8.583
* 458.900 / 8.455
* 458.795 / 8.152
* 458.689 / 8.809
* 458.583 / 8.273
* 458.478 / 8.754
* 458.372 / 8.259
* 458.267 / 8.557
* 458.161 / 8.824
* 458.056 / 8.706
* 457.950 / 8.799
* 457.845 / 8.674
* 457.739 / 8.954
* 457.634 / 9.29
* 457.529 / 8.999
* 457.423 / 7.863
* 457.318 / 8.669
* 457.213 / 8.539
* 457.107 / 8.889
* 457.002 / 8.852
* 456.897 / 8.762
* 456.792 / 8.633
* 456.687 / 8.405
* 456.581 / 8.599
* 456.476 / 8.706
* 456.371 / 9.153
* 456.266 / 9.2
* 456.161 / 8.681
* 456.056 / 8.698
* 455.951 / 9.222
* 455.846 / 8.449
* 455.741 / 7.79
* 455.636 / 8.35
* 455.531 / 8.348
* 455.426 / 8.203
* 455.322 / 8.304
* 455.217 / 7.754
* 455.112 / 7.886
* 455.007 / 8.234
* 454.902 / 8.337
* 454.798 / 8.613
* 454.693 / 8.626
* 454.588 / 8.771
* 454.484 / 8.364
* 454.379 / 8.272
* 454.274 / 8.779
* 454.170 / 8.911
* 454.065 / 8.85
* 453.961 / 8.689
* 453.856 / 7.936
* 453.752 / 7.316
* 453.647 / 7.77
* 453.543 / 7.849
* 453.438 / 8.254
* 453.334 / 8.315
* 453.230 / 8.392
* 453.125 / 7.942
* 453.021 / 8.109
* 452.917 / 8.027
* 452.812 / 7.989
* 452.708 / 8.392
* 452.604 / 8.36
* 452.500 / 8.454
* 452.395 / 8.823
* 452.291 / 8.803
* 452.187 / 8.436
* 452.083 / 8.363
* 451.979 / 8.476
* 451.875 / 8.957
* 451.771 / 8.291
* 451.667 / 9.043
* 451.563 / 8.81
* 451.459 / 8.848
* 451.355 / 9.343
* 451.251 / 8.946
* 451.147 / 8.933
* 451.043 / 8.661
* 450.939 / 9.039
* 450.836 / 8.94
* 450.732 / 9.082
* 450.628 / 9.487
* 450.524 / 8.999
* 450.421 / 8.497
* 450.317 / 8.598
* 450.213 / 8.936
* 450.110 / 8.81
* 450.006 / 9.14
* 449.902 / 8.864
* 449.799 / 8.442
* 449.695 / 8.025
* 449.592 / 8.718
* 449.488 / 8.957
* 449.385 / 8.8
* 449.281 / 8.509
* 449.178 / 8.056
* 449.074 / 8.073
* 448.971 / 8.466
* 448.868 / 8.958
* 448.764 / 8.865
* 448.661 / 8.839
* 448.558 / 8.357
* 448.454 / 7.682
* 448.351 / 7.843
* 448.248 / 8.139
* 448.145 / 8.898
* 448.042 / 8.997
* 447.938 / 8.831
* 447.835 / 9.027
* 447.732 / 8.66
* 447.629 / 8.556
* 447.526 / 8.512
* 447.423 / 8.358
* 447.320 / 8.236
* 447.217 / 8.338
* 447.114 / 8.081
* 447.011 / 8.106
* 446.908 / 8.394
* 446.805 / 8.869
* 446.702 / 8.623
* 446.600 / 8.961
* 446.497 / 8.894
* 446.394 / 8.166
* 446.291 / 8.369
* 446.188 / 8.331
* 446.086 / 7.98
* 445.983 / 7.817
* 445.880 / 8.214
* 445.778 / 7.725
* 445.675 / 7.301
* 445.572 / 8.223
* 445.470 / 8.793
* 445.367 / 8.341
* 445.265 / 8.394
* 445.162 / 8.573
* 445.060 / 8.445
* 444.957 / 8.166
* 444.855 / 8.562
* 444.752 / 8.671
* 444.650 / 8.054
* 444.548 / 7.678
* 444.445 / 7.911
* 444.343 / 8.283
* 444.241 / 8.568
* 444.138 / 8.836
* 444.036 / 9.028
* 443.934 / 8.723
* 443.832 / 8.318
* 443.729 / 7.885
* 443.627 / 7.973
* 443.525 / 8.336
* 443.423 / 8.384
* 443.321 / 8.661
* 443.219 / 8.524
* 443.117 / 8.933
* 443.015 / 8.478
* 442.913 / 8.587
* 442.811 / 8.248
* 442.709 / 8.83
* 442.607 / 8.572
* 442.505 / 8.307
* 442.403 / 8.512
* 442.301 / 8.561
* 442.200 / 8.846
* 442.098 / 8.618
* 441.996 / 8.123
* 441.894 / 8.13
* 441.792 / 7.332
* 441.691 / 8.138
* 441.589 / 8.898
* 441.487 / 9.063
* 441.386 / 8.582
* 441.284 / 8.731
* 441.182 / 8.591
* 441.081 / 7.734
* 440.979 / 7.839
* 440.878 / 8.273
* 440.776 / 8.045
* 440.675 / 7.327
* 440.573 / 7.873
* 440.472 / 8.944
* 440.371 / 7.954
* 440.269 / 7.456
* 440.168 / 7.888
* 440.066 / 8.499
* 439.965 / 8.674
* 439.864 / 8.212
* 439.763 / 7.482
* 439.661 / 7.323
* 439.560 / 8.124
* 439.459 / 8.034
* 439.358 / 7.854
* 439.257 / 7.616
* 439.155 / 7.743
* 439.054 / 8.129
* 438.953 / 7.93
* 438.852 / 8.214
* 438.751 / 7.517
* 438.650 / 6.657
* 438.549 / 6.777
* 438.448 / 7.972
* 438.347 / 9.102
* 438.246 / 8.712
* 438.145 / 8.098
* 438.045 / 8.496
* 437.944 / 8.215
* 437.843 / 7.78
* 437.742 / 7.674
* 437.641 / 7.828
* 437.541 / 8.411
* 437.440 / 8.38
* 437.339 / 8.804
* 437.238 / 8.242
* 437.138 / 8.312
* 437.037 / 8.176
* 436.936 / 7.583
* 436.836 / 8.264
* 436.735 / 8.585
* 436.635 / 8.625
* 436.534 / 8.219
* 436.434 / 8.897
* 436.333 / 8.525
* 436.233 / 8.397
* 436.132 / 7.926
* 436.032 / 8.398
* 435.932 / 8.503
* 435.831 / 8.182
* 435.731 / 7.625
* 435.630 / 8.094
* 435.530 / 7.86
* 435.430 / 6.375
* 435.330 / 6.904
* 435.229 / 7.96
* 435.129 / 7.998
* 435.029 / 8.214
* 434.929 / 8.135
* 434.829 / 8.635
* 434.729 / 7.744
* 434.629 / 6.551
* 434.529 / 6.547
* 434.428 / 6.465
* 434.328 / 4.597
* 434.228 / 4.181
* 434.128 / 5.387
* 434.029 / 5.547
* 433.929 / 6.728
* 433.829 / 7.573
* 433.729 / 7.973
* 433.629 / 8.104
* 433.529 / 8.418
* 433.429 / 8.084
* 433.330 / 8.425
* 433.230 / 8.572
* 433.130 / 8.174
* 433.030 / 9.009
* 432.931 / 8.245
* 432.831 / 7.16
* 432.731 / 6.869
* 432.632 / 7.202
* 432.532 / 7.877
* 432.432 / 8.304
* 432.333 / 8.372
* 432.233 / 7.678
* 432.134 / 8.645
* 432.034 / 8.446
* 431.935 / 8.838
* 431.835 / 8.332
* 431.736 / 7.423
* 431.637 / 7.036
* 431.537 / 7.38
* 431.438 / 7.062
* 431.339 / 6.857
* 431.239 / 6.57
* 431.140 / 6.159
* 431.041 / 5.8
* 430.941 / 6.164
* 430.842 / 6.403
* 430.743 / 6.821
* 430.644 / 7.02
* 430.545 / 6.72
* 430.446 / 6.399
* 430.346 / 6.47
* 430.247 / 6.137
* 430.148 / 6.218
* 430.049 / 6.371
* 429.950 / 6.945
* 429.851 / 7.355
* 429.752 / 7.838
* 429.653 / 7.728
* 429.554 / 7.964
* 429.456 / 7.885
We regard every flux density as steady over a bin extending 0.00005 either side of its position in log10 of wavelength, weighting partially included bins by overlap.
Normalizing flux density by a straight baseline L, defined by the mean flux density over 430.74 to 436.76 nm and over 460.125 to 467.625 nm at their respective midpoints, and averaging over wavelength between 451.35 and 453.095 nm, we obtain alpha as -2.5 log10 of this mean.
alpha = -0.04 mag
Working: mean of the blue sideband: 7.54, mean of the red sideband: 8.6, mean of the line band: 8.53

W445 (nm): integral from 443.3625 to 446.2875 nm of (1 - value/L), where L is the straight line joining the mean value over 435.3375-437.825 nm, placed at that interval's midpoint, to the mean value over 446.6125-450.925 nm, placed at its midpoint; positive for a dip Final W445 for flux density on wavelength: 0.06 nm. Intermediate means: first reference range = 8.14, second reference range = 8.61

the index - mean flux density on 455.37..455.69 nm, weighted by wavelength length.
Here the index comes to 8.31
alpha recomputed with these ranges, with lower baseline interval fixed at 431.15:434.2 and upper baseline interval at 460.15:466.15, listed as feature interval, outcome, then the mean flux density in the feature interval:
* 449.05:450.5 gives -0.06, 8.62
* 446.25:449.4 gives -0.05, 8.49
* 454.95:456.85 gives -0.01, 8.48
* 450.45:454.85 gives -0.04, 8.55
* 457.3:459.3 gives -0.02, 8.62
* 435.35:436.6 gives -0.04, 8.06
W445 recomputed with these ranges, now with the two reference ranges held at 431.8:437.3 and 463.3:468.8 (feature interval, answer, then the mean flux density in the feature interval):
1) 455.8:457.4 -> -0.08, 8.75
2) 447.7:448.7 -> -0.05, 8.52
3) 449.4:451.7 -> -0.19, 8.87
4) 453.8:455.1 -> -0.04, 8.51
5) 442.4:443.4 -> -0.07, 8.56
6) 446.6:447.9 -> -0.07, 8.51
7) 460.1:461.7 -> -0.02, 8.57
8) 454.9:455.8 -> 0.02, 8.12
